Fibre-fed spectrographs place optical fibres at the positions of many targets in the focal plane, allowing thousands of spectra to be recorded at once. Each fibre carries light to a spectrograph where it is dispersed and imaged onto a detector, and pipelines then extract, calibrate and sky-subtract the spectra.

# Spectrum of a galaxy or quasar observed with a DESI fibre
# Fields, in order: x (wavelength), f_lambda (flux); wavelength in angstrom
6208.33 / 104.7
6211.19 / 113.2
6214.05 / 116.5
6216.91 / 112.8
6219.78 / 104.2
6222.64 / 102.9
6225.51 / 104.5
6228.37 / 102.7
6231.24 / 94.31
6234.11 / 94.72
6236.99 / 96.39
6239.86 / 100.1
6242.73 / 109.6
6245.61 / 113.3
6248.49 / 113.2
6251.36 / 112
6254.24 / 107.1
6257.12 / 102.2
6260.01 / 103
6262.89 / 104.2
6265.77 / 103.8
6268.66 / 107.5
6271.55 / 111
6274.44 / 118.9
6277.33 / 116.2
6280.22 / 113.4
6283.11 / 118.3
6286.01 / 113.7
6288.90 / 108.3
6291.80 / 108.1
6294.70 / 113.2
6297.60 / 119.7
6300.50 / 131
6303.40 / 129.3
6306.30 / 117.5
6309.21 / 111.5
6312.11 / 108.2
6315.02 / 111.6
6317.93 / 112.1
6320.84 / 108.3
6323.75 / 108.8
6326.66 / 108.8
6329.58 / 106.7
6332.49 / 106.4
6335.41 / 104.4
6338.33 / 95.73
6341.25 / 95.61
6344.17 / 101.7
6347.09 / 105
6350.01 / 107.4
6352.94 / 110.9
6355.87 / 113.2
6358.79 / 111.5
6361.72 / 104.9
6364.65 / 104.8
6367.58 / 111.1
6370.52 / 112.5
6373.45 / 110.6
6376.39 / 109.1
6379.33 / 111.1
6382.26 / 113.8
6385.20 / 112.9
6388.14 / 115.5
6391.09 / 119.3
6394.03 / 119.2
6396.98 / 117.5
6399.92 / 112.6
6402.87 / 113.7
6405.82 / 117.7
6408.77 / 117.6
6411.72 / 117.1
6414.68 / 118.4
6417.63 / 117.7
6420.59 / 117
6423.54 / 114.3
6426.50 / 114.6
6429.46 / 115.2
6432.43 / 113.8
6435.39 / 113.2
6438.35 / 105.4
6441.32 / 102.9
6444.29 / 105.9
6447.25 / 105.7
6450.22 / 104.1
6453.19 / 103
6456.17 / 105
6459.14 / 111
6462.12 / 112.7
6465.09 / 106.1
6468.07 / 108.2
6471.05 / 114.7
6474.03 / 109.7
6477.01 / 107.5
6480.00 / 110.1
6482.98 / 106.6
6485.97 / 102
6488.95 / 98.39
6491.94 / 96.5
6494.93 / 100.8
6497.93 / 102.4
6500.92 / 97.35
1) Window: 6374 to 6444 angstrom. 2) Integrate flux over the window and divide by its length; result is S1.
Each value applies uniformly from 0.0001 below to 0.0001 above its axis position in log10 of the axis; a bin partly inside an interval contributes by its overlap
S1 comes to 114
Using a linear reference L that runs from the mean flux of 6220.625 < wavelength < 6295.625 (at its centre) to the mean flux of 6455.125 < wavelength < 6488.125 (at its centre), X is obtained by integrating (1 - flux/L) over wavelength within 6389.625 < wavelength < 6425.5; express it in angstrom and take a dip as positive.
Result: -2.9 angstrom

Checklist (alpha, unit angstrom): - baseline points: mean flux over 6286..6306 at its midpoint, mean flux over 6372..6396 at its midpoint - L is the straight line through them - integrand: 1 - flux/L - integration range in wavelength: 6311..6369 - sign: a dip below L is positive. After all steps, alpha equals 4.6 angstrom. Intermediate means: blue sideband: 118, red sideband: 114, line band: 107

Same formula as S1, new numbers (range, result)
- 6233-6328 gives 111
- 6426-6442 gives 111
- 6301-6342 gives 110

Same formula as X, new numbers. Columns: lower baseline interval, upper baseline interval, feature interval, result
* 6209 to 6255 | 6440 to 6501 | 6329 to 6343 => 0.6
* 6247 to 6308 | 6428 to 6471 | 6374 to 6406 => -1.4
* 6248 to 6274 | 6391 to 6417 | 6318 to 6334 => 0.5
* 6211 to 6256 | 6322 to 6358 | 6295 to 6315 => -2.5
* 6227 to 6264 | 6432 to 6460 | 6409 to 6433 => -2.2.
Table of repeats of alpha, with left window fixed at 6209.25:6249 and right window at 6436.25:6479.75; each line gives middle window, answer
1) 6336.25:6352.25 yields 0.7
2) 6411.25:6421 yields -1.0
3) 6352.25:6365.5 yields -0.3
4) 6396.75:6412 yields -1.3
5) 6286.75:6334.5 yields -3.1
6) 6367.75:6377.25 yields -0.4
